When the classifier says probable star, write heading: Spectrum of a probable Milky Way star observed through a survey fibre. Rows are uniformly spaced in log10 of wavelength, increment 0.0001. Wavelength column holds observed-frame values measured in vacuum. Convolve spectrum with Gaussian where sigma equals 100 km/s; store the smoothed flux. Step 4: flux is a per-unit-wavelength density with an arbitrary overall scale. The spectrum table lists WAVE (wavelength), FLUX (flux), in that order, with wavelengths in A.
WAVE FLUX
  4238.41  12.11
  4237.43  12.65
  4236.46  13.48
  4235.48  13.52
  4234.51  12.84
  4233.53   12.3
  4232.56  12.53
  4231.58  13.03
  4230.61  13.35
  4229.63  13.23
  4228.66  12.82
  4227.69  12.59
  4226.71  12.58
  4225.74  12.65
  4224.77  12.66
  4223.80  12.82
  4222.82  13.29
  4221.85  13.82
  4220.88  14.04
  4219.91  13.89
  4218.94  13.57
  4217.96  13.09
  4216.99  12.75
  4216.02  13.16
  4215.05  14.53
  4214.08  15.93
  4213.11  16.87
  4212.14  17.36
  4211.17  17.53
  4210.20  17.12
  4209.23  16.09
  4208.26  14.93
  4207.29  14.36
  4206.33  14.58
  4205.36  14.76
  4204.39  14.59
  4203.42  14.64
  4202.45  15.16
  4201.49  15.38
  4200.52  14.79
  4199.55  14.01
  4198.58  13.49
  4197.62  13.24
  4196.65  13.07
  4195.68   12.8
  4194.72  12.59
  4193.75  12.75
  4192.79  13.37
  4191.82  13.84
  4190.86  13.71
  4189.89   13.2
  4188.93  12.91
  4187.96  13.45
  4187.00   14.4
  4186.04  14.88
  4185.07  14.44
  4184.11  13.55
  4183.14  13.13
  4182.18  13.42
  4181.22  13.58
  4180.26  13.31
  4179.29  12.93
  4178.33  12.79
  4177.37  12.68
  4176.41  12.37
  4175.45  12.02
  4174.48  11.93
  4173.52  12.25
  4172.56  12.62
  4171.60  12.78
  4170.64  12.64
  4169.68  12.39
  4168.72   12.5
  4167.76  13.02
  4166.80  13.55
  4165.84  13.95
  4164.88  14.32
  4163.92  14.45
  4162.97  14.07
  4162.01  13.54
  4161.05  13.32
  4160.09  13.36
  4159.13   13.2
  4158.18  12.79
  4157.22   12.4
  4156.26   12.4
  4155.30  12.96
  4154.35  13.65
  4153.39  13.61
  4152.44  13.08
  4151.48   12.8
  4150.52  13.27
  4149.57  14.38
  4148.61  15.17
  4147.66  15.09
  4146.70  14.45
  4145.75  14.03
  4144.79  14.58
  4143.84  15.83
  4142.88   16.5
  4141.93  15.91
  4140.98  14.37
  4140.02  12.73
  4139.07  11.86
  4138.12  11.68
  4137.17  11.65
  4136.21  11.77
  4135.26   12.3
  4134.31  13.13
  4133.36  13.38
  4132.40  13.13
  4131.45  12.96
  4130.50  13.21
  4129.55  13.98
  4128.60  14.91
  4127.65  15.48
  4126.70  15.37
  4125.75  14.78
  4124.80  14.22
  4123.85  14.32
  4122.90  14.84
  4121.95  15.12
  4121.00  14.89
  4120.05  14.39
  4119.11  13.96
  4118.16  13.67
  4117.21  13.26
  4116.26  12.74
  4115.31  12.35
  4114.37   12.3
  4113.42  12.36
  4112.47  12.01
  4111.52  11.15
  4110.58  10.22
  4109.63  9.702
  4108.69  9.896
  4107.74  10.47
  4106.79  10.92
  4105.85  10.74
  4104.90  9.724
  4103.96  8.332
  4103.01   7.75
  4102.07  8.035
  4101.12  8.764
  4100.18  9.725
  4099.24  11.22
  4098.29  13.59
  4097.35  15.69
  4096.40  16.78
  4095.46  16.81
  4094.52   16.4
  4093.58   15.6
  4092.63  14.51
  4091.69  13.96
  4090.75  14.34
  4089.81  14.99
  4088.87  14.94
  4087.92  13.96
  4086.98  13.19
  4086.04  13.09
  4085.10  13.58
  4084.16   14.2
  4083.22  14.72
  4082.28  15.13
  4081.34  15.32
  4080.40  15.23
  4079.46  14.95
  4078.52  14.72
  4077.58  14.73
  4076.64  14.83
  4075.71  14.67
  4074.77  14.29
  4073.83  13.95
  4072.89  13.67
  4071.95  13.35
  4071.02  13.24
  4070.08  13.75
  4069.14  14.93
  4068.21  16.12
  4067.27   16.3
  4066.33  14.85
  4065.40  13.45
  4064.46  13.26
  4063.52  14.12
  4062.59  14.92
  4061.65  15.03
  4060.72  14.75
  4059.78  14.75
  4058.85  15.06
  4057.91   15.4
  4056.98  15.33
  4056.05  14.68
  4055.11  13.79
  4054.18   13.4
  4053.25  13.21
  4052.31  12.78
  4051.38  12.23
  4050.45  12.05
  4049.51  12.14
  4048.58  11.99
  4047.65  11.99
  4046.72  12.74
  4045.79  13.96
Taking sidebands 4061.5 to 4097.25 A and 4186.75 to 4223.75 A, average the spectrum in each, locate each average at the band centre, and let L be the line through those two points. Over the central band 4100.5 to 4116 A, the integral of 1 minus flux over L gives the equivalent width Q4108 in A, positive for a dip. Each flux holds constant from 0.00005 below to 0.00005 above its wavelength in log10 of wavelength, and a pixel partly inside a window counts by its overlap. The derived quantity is 4.5 A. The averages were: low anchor 14.6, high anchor 14.3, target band 10.3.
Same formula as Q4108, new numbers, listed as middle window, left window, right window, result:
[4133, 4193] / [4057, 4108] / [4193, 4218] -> 3.86 A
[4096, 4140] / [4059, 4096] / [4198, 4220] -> 6.71 A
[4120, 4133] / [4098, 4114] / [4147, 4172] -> -3.34 A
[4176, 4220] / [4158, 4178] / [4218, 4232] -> -3.39 A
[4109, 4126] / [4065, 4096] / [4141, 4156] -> 1.62 A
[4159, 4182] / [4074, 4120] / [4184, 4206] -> 1.00 A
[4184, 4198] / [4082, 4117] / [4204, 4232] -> 0.35 A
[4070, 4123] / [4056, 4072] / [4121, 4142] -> 3.90 A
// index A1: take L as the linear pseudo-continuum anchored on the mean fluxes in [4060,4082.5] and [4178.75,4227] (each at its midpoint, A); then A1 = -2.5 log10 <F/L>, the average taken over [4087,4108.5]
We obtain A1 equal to 0.15 mag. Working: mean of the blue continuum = 14.6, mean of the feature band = 12.6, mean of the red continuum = 14.1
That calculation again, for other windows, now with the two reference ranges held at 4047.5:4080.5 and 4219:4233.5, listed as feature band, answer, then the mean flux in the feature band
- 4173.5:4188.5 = 0.01 mag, 13.2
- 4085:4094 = -0.02 mag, 14.2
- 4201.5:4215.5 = -0.18 mag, 15.6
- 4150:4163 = 0.03 mag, 13.1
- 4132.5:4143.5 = 0.03 mag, 13.2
